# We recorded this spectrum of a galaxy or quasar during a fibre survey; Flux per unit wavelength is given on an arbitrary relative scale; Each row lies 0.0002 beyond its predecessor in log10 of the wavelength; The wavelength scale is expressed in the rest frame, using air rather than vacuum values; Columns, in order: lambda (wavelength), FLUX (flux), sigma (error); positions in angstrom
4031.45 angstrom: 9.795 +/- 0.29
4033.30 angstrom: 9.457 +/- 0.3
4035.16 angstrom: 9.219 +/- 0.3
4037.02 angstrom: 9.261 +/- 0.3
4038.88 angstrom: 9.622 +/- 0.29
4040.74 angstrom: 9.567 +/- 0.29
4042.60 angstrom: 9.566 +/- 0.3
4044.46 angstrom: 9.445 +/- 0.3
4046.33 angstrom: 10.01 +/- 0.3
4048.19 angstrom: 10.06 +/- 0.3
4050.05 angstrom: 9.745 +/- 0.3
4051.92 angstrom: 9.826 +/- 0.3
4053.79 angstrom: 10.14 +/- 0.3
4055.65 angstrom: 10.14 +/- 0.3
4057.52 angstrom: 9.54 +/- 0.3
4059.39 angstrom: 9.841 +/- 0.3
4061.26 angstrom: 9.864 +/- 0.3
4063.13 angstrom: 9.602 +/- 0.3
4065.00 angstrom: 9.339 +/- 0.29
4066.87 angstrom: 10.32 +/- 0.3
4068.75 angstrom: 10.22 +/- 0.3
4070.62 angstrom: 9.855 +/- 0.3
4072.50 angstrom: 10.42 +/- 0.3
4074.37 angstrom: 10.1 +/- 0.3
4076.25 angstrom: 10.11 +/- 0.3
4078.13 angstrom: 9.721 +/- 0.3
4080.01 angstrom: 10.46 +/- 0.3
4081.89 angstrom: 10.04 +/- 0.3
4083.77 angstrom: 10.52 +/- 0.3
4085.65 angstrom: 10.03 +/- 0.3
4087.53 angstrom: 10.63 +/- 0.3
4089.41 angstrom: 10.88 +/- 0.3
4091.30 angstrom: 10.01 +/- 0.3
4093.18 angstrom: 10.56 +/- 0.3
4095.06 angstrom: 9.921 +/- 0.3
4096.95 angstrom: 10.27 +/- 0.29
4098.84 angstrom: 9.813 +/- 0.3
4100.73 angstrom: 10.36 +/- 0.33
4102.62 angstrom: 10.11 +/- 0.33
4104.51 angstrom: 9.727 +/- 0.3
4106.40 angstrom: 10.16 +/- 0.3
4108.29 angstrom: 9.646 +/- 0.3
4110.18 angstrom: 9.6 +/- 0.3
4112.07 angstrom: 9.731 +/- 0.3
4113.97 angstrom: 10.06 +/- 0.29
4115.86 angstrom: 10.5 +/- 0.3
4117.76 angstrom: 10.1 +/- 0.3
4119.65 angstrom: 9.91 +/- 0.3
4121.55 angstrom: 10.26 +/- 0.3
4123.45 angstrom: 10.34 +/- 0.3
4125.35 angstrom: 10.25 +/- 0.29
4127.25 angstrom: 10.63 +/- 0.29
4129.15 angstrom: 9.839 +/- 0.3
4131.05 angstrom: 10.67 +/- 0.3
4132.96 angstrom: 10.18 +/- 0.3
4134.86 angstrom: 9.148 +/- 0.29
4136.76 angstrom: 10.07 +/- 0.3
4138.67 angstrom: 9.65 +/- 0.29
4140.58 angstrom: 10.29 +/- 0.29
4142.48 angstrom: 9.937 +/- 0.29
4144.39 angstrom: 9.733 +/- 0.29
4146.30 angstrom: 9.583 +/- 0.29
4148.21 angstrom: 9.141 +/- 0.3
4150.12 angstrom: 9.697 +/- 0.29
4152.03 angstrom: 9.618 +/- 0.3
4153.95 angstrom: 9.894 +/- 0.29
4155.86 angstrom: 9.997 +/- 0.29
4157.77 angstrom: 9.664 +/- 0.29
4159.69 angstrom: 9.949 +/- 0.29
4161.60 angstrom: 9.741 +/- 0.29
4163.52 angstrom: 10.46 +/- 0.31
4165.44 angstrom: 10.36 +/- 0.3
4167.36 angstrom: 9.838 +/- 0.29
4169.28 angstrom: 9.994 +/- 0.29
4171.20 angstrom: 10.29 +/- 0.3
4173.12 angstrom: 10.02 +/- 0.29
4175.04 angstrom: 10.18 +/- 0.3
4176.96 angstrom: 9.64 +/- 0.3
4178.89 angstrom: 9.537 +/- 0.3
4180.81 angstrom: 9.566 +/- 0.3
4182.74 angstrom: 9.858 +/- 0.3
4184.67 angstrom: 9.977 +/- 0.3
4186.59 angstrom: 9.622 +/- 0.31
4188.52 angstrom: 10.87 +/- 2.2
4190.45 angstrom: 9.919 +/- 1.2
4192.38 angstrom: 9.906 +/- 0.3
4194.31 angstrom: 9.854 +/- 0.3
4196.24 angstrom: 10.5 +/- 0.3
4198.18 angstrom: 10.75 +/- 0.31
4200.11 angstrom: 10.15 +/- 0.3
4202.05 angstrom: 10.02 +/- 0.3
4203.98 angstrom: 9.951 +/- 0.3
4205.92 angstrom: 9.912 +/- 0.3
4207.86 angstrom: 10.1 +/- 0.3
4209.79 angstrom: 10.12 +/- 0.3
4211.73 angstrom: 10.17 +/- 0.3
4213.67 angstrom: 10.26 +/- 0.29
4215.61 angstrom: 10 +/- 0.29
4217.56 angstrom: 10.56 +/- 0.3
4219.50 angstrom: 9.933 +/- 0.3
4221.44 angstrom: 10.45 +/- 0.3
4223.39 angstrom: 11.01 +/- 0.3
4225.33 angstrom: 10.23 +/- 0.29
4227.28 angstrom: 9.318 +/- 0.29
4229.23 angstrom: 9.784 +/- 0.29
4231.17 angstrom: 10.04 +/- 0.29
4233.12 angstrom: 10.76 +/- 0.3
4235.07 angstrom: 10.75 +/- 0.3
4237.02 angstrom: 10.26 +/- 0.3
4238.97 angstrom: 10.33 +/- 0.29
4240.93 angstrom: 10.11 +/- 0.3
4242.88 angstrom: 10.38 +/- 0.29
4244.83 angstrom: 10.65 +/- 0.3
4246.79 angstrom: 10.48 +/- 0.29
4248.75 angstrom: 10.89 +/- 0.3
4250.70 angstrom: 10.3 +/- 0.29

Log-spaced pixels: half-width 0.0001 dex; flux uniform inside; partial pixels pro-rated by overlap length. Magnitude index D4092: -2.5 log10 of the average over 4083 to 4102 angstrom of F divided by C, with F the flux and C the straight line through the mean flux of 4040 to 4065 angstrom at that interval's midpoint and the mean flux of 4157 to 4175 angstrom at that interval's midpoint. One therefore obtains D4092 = -0.05 mag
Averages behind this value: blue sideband 9.78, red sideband 10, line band 10.3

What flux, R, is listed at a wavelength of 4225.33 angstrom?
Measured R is 10.23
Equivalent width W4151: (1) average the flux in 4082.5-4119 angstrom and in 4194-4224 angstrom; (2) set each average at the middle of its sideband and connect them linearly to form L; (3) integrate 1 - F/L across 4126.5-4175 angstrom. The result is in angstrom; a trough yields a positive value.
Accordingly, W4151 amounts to 1.2 angstrom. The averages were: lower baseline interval 10.1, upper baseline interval 10.2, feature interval 9.94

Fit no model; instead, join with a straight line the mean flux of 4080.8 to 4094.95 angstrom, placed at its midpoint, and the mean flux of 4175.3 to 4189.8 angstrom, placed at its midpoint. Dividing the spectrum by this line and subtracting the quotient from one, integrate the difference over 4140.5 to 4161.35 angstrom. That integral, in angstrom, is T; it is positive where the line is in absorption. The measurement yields 0.6 angstrom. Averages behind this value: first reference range 10.4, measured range 9.75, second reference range 9.88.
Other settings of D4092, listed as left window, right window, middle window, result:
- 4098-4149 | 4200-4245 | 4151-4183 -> 0.018 mag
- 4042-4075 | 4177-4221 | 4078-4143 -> -0.018 mag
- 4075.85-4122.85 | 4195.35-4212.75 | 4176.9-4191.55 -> 0.031 mag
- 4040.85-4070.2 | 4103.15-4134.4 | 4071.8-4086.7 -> -0.026 mag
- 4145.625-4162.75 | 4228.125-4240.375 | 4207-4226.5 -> -0.011 mag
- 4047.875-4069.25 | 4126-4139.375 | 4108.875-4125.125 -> -0.006 mag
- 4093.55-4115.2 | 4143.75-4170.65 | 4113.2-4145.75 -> -0.019 mag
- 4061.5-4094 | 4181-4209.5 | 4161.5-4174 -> -0.002 mag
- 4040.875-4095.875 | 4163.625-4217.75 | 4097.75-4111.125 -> 0.013 mag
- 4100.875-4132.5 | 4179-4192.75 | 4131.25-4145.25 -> 0.016 mag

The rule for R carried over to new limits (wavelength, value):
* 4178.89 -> 9.537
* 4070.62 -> 9.855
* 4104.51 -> 9.727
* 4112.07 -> 9.731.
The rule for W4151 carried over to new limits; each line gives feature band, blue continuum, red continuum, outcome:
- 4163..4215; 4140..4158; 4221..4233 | -0.5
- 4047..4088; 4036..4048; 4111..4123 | -1.0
